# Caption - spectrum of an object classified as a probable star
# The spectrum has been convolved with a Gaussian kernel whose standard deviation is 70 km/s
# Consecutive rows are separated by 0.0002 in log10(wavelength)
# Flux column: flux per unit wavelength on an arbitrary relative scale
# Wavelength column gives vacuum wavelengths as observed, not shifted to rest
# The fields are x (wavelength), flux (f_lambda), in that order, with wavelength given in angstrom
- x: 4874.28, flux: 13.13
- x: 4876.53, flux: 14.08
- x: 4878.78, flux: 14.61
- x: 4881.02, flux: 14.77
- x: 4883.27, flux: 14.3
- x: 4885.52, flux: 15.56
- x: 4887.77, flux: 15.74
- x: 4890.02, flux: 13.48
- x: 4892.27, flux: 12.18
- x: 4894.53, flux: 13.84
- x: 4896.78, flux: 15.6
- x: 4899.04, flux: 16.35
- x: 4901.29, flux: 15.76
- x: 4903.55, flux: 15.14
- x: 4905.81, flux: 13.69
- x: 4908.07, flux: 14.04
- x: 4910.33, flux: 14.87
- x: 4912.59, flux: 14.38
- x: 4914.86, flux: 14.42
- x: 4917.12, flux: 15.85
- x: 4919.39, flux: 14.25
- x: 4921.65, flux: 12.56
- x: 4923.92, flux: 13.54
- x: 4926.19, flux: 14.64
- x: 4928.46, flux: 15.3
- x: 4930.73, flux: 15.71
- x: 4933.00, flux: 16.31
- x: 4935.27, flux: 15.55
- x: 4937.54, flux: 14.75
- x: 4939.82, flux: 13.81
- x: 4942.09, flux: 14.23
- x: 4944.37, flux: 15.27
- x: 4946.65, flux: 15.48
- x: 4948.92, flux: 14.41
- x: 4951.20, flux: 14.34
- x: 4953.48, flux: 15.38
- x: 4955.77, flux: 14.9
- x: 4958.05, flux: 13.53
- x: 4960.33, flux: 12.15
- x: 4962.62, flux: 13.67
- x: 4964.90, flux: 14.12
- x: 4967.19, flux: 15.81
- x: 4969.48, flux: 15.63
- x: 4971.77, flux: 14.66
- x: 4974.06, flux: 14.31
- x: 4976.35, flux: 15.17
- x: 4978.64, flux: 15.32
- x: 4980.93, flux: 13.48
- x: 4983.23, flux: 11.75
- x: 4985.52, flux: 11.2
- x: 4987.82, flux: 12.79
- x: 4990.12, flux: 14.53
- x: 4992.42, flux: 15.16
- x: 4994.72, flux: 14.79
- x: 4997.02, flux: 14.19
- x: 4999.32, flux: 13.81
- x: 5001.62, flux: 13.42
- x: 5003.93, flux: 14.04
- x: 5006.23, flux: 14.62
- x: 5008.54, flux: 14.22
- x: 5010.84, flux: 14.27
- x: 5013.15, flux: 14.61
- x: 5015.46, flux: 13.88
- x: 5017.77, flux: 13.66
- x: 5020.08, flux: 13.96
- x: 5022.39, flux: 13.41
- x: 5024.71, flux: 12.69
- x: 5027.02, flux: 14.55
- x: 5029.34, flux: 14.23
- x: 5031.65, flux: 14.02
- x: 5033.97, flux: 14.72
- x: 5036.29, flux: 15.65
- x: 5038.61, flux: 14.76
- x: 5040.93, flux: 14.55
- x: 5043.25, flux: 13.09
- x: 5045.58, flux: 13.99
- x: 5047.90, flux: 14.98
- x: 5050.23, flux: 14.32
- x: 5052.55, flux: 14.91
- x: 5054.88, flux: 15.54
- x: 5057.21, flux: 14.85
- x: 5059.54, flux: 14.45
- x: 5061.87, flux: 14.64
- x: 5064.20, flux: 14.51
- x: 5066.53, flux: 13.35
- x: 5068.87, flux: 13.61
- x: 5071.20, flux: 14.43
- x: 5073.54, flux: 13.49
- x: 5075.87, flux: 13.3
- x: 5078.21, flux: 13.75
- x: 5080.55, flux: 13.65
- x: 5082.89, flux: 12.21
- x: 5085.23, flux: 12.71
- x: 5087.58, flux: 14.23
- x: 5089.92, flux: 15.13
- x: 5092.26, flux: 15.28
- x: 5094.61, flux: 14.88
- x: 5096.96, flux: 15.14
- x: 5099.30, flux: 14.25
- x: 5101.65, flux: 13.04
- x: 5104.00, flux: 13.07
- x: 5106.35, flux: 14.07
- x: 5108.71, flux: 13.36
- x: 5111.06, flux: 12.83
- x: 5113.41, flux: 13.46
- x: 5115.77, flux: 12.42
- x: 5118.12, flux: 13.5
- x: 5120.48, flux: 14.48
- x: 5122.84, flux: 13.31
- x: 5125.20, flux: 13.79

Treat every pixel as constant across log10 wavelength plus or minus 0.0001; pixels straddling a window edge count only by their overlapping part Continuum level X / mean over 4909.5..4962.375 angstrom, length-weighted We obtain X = 14.6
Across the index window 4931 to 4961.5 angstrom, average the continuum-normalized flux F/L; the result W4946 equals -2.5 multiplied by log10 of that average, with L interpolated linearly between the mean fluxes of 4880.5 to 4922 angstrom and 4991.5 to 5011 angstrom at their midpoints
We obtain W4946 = -0.01 mag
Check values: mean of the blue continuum 14.6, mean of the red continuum 14.3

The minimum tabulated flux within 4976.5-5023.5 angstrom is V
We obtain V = 11.2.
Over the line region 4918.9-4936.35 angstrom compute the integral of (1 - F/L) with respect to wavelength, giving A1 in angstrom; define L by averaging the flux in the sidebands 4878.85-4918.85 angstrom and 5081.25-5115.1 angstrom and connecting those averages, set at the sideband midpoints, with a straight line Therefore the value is -0.2 angstrom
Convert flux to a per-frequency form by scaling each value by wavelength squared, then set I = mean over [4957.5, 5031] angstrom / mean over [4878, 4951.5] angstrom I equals 0.98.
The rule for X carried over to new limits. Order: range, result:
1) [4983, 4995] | 13.4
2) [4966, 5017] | 14.2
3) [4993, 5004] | 14.1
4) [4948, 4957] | 14.7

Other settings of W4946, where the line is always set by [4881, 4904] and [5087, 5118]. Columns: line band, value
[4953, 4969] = 0.021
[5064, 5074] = 0.017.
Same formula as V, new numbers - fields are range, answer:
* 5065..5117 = 12.21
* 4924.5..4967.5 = 12.15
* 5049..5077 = 13.3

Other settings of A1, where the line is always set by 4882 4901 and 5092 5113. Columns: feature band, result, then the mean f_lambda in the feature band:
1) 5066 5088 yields 0.9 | 13.4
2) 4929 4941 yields -0.6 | 15.2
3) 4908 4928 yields 0.4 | 14.3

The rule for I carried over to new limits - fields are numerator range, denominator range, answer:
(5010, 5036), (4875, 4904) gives 1.01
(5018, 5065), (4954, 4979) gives 1.02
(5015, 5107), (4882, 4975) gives 1.02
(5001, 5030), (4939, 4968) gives 1.00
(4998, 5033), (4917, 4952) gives 0.98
